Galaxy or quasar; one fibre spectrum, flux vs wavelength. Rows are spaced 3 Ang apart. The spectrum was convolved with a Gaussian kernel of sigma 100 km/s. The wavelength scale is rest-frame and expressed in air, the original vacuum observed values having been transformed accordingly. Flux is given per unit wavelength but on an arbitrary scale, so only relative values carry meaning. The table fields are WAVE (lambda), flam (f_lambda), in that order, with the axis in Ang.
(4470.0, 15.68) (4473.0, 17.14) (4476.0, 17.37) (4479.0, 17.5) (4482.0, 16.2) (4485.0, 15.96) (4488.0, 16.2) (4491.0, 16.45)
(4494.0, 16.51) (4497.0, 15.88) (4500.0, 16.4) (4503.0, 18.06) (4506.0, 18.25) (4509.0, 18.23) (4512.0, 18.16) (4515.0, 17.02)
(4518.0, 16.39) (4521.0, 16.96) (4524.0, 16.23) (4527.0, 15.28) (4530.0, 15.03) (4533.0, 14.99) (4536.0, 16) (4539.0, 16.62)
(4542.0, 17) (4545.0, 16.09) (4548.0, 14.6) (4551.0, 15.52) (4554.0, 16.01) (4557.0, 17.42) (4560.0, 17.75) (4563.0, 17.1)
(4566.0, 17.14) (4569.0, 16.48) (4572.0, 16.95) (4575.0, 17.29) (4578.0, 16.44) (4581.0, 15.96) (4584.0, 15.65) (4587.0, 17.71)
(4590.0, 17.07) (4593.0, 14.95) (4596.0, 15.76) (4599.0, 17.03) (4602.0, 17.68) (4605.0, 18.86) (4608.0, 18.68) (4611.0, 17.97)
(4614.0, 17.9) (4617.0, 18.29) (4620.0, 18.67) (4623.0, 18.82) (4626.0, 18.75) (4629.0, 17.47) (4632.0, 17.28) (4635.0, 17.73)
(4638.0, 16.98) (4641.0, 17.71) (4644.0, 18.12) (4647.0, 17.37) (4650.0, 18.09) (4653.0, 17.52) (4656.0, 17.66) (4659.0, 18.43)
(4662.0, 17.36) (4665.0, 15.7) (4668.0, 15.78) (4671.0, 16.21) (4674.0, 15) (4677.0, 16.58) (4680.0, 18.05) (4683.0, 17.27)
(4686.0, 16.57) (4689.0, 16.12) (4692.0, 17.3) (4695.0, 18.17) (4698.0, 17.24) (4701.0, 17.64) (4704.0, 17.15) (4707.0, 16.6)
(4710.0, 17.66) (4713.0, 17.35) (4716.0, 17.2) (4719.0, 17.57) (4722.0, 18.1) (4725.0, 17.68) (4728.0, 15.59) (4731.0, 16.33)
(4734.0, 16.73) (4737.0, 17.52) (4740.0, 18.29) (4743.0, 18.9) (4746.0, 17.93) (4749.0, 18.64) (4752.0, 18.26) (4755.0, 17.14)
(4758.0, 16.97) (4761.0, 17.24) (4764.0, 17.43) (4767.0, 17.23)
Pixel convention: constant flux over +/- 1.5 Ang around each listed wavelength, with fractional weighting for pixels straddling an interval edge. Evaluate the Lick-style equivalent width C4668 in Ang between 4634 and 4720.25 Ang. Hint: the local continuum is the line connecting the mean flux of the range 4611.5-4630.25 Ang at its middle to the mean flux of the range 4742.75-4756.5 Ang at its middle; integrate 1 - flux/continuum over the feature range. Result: 5.0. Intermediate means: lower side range 18.3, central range 17.2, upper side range 18.1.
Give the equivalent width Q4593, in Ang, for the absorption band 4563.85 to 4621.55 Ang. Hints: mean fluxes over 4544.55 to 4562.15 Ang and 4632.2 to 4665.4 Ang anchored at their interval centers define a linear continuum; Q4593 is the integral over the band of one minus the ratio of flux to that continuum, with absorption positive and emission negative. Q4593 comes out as -1.3 Ang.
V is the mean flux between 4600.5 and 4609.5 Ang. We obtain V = 18.4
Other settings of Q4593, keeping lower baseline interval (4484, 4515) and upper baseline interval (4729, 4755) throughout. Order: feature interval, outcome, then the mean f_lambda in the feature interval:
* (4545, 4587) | 1.7 Ang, 16.5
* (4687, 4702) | 0.3 Ang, 17.3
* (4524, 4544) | 1.5 Ang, 15.9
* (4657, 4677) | 1.2 Ang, 16.5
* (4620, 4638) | -0.6 Ang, 18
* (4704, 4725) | 0.3 Ang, 17.4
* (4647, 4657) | -0.1 Ang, 17.7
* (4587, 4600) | 0.7 Ang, 16.3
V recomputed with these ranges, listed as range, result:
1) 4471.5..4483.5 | 17.1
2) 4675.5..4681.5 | 17.3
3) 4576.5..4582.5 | 16.2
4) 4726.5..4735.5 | 16.2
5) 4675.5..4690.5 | 16.9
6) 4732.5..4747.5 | 17.9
